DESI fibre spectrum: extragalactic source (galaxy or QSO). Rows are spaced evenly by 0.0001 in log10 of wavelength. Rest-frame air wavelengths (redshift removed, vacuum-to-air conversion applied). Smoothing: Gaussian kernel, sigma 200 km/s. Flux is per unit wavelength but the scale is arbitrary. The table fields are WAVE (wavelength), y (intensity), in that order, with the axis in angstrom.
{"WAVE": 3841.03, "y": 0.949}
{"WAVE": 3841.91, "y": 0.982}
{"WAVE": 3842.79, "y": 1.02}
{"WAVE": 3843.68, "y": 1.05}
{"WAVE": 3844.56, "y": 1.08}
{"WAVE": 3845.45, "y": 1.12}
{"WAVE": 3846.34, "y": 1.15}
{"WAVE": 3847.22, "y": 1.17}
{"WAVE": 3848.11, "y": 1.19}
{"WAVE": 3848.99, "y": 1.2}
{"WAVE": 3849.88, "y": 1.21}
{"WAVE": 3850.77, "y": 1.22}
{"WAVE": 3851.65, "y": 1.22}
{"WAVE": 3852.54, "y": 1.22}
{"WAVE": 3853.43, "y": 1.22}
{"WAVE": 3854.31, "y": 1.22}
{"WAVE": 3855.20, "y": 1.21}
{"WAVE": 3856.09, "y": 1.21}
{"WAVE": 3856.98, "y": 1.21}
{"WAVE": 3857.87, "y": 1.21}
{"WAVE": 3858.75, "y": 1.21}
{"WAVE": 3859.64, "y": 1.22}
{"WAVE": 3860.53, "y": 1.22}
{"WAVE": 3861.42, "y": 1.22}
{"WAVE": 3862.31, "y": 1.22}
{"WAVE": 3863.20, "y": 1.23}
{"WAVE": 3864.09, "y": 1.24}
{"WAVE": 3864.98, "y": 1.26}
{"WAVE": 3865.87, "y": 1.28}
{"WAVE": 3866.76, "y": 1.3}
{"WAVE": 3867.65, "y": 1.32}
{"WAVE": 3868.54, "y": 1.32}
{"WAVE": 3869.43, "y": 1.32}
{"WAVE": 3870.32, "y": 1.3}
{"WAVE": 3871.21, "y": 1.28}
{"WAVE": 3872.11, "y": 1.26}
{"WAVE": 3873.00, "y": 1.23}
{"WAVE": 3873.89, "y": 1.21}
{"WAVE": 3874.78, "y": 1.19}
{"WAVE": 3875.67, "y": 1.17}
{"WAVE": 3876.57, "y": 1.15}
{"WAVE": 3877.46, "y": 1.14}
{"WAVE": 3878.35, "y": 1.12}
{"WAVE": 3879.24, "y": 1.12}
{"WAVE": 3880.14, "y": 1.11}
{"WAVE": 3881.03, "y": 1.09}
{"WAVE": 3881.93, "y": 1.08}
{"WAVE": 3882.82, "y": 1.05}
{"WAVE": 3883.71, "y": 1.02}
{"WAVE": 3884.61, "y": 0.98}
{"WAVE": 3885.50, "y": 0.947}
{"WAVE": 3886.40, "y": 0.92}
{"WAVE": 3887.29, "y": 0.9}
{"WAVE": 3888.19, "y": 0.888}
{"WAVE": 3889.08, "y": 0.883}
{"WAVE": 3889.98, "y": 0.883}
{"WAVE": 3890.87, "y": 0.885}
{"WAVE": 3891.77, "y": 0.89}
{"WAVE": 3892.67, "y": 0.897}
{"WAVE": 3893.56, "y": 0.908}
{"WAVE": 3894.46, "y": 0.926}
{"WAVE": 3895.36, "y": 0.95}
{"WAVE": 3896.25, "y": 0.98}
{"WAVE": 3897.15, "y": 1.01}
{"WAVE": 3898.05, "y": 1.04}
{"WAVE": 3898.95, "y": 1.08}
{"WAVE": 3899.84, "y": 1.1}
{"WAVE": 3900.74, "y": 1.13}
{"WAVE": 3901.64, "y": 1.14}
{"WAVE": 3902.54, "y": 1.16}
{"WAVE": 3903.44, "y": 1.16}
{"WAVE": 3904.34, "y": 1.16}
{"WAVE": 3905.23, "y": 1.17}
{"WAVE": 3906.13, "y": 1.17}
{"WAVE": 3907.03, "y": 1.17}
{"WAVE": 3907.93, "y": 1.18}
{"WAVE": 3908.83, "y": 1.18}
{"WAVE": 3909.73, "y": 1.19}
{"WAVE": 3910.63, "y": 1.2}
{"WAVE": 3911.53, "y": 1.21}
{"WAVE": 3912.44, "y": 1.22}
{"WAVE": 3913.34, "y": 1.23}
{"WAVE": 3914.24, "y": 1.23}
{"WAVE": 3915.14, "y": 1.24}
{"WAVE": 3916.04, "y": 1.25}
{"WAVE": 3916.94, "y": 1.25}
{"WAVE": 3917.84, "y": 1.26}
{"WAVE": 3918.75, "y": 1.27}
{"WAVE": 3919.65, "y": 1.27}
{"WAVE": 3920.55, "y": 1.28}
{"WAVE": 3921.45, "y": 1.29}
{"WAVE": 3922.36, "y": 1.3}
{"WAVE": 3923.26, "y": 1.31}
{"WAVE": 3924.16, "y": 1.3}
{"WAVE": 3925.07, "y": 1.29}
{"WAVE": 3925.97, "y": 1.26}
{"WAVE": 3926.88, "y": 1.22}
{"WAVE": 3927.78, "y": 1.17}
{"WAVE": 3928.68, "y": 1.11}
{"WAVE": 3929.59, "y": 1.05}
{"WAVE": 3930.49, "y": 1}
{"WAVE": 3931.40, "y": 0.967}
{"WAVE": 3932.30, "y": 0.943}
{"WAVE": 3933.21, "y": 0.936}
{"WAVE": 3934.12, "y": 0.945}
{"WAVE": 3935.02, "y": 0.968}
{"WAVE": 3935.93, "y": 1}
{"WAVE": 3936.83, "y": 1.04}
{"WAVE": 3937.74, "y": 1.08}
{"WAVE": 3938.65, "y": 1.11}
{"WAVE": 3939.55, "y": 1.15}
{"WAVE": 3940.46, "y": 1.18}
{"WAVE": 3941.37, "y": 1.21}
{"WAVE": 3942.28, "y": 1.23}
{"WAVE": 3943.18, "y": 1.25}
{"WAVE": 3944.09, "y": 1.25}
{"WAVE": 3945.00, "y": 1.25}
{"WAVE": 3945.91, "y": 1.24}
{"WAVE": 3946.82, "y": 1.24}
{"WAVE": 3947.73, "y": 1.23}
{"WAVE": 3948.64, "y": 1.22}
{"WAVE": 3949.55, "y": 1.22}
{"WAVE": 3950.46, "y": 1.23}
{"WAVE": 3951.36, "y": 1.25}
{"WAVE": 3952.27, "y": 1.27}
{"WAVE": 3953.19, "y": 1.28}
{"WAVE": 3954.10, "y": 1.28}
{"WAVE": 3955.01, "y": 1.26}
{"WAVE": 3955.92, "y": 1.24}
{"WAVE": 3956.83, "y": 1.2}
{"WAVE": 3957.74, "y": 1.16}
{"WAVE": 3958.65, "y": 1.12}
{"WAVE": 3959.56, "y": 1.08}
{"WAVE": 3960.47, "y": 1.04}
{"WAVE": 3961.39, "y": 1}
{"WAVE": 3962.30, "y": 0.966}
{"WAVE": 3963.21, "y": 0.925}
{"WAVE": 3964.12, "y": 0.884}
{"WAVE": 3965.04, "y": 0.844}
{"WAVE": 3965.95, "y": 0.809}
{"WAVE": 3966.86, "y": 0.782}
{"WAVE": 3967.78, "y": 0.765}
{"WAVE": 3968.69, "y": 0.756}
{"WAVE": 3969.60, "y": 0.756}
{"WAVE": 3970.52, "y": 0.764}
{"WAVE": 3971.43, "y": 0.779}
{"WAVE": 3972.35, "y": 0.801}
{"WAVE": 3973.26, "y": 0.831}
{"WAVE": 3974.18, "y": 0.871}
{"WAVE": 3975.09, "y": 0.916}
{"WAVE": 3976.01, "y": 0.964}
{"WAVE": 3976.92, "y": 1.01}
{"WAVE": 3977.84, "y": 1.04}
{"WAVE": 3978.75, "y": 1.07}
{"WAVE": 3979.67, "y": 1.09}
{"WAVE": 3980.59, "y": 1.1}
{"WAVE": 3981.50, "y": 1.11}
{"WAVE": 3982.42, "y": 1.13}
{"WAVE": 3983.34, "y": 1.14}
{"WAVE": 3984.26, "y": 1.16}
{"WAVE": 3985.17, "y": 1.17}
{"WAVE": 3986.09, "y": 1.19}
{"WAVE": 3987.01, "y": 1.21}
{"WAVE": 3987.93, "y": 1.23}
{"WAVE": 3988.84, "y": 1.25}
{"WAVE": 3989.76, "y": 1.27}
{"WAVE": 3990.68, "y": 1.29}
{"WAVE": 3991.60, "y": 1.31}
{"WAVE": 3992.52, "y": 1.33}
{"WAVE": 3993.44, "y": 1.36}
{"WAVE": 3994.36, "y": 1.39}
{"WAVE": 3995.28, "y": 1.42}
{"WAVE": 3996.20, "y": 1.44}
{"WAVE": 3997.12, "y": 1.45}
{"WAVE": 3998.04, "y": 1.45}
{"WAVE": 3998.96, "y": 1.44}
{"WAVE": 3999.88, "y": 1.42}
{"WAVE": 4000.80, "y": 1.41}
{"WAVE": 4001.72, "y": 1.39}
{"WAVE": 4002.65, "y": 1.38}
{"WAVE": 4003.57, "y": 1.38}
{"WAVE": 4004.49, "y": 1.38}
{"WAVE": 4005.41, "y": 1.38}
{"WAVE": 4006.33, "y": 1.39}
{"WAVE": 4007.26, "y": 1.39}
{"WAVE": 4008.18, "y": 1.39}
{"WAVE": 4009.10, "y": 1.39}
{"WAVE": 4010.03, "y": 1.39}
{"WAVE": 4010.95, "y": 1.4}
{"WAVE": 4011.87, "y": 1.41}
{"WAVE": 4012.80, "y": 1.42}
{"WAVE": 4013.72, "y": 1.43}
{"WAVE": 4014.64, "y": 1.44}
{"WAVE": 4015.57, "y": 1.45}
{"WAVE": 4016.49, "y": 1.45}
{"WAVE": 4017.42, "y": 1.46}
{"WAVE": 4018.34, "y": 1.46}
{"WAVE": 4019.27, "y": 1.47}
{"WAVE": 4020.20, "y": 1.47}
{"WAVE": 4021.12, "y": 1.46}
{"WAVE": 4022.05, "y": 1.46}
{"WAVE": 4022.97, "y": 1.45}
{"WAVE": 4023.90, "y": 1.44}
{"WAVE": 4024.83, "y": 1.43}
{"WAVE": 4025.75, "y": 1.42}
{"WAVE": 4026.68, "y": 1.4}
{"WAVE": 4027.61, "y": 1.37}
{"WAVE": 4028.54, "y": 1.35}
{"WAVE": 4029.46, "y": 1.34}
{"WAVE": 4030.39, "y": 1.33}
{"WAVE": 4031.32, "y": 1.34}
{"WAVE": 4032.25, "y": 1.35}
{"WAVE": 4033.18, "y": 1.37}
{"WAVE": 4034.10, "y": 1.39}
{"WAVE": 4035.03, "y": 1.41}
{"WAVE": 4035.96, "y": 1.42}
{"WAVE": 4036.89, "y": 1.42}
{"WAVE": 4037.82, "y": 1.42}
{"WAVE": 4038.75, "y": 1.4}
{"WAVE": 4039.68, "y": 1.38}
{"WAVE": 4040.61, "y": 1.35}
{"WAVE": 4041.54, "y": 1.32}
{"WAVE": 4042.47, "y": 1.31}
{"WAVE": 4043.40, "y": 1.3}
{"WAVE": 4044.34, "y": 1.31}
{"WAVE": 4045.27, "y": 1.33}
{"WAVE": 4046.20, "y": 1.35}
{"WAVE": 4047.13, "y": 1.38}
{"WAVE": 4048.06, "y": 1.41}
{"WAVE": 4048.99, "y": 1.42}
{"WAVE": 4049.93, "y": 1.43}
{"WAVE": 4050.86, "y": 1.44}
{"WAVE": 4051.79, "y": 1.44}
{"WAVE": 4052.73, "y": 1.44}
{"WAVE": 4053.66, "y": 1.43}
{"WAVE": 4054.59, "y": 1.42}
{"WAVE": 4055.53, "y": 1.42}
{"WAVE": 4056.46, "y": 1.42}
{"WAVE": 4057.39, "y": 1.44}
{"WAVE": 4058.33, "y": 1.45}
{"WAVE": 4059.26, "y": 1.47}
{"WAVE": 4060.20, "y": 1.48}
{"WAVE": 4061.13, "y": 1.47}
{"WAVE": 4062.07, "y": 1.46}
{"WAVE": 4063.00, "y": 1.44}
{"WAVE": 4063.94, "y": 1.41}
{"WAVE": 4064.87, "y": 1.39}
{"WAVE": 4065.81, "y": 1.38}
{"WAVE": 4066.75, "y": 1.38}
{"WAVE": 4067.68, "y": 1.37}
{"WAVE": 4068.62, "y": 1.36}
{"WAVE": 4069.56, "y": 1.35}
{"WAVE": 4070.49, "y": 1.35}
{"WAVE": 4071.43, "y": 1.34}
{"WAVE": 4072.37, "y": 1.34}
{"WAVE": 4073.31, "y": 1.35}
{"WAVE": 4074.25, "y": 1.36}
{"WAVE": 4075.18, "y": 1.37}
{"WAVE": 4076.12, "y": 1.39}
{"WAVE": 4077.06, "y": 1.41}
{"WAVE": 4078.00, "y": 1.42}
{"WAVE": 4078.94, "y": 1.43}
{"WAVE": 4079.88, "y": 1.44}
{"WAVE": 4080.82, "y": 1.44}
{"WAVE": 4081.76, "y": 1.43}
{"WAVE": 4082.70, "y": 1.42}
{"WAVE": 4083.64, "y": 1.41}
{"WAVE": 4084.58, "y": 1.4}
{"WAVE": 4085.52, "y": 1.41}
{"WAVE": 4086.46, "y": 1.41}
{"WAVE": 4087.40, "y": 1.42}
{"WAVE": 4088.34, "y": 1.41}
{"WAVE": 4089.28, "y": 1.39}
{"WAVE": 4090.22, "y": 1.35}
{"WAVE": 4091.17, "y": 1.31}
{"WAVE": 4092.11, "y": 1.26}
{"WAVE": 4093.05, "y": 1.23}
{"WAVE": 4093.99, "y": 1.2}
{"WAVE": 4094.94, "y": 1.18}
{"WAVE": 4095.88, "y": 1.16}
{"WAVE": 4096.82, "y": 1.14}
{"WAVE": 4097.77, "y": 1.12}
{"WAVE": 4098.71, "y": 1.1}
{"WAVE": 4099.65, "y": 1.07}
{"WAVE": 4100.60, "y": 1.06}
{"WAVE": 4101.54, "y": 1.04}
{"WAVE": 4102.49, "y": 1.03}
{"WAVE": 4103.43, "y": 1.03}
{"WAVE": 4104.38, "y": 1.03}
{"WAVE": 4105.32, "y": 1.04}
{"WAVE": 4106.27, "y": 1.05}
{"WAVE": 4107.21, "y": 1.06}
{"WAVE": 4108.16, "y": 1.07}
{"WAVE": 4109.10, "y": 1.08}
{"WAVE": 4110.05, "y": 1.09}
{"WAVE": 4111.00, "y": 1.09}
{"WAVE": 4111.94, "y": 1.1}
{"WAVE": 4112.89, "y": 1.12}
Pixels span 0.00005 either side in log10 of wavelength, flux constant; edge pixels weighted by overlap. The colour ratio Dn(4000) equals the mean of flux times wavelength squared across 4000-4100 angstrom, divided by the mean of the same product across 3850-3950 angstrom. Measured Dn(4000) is 1.30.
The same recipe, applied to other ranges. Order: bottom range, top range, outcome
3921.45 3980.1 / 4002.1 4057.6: 1.36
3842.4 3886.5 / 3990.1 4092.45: 1.30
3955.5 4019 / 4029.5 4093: 1.21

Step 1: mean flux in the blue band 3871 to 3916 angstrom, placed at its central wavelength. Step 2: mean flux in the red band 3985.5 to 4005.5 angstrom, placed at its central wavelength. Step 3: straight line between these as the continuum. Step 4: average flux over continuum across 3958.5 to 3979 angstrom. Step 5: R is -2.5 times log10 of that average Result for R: 0.39 mag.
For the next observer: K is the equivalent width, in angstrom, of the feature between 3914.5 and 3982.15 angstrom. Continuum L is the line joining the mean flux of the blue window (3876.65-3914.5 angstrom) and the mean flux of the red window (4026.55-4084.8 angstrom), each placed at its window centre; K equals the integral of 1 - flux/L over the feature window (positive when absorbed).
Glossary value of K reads 4.2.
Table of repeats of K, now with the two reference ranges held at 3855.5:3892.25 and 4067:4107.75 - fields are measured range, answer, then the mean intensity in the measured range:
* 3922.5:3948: 0.8 angstrom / 1.14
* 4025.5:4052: -2.8 angstrom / 1.37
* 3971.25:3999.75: 0.8 angstrom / 1.18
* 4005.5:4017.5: -1.8 angstrom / 1.41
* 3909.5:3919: -0.6 angstrom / 1.23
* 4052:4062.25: -1.5 angstrom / 1.44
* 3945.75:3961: -0.2 angstrom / 1.21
